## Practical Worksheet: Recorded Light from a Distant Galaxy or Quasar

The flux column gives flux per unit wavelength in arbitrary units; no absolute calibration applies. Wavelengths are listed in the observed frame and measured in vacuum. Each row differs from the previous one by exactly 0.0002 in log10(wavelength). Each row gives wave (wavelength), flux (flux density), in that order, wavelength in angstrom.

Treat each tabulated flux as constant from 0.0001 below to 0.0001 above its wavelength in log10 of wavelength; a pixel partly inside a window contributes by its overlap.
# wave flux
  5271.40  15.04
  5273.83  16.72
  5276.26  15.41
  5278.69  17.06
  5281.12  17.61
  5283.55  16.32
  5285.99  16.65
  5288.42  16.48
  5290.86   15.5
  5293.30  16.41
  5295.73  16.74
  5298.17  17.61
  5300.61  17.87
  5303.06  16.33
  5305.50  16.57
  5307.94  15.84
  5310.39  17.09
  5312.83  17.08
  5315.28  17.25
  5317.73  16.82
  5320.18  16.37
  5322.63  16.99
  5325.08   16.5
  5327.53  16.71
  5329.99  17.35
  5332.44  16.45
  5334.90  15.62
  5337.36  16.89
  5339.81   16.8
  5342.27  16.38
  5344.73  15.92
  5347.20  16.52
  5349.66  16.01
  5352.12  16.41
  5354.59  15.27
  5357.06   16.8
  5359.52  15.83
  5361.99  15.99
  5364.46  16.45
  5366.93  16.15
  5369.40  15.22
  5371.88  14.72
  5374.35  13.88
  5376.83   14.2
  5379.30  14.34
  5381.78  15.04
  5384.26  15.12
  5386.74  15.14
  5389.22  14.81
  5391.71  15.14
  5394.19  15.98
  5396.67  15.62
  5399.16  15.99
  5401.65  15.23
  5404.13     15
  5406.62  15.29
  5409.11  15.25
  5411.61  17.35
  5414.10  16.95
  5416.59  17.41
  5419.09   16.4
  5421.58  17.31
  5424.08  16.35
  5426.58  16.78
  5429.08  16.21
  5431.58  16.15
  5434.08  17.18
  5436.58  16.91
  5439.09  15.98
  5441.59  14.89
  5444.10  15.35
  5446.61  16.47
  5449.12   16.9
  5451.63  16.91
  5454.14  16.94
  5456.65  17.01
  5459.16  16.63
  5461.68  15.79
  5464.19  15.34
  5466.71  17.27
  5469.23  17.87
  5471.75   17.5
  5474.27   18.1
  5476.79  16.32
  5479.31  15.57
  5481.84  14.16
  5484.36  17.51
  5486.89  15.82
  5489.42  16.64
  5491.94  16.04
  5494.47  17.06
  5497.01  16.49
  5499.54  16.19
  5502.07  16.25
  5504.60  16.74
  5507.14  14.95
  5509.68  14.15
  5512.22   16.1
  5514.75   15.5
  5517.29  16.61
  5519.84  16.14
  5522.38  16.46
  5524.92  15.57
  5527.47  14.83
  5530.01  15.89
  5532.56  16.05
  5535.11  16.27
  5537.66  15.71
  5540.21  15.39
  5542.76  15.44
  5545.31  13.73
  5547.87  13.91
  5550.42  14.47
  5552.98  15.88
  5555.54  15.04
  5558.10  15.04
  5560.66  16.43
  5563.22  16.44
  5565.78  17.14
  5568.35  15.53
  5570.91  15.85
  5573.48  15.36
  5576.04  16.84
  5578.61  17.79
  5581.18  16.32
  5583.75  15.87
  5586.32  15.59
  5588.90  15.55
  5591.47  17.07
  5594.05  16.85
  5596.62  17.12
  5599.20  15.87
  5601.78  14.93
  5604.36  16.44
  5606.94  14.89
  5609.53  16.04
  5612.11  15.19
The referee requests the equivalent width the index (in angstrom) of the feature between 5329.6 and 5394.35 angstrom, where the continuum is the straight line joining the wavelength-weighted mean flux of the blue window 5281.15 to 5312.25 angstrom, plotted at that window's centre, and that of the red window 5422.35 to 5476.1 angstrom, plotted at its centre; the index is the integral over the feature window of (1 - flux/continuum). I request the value 3.7 angstrom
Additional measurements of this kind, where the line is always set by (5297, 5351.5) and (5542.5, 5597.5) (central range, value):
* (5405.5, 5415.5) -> 0.1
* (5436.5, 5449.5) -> 0.3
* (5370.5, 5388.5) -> 2.0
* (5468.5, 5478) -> -0.7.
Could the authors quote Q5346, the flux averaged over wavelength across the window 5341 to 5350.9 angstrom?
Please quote 16.2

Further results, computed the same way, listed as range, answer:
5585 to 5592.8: 16.1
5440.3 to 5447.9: 15.6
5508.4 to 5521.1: 15.7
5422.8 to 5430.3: 16.4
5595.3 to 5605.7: 16.1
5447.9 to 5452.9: 16.9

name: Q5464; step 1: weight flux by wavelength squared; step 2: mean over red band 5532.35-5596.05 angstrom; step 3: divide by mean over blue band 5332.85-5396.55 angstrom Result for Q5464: 1.09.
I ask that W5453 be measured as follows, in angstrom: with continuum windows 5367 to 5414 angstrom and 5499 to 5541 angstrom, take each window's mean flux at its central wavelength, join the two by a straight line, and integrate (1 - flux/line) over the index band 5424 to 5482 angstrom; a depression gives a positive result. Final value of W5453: -3.6 angstrom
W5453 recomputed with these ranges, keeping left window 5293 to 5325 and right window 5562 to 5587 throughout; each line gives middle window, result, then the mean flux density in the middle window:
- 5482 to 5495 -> 0.1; 16.4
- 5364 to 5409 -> 4.1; 15.2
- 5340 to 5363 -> 0.8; 16.2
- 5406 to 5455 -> 0.4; 16.5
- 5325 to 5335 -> 0.1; 16.6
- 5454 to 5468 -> 0.1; 16.5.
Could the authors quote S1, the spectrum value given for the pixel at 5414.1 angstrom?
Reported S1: 16.95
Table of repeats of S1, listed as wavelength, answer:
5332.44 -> 16.45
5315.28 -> 17.25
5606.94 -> 14.89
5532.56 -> 16.05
